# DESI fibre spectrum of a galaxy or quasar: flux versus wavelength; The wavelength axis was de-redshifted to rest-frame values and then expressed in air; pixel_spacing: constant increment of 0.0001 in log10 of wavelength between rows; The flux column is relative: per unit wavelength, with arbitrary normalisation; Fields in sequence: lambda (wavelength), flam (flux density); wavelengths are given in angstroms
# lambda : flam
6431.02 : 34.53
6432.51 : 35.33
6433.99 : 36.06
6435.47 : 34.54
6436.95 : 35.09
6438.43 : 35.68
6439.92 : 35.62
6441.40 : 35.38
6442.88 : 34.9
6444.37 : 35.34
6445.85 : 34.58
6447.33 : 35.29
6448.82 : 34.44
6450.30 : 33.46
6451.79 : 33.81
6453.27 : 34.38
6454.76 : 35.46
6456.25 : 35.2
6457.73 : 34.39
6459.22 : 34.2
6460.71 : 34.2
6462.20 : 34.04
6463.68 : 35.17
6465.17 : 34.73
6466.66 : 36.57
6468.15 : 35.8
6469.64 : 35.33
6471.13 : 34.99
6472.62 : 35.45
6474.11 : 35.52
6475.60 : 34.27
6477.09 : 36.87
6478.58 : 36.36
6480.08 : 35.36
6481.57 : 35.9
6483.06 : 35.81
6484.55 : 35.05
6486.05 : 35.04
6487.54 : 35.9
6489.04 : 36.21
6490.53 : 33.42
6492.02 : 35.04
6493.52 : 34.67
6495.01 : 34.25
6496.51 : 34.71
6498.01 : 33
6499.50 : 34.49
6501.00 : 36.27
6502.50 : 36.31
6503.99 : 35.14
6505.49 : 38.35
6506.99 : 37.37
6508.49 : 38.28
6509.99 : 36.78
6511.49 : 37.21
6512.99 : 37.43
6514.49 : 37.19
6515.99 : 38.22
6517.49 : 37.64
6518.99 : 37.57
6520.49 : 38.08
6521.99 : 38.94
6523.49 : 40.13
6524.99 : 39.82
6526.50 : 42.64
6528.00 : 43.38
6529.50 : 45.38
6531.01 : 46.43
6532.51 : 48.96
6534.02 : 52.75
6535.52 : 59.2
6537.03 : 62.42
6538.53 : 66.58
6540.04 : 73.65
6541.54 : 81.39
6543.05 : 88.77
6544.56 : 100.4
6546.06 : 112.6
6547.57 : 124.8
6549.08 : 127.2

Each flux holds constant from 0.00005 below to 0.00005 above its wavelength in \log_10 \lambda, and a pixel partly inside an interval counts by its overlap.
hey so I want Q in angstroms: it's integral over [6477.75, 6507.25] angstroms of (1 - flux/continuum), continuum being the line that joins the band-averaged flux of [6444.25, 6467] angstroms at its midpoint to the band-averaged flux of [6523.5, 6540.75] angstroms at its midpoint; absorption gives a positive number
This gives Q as 5.2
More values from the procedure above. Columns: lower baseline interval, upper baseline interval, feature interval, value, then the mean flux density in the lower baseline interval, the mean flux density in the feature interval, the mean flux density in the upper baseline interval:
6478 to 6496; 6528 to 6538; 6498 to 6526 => 4.4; 35.2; 37.4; 52.2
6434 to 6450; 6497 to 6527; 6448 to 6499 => 1.7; 35.1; 35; 37.5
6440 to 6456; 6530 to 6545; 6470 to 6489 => 4.3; 34.8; 35.6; 67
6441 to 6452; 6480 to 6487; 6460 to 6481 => -0.1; 34.7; 35.3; 35.5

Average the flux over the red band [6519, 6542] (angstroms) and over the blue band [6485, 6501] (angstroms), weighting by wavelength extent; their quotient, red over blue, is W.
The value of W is 1.5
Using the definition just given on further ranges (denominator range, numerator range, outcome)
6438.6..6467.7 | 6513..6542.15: 1.39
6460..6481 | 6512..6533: 1.15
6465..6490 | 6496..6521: 1.03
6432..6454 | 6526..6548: 1.99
